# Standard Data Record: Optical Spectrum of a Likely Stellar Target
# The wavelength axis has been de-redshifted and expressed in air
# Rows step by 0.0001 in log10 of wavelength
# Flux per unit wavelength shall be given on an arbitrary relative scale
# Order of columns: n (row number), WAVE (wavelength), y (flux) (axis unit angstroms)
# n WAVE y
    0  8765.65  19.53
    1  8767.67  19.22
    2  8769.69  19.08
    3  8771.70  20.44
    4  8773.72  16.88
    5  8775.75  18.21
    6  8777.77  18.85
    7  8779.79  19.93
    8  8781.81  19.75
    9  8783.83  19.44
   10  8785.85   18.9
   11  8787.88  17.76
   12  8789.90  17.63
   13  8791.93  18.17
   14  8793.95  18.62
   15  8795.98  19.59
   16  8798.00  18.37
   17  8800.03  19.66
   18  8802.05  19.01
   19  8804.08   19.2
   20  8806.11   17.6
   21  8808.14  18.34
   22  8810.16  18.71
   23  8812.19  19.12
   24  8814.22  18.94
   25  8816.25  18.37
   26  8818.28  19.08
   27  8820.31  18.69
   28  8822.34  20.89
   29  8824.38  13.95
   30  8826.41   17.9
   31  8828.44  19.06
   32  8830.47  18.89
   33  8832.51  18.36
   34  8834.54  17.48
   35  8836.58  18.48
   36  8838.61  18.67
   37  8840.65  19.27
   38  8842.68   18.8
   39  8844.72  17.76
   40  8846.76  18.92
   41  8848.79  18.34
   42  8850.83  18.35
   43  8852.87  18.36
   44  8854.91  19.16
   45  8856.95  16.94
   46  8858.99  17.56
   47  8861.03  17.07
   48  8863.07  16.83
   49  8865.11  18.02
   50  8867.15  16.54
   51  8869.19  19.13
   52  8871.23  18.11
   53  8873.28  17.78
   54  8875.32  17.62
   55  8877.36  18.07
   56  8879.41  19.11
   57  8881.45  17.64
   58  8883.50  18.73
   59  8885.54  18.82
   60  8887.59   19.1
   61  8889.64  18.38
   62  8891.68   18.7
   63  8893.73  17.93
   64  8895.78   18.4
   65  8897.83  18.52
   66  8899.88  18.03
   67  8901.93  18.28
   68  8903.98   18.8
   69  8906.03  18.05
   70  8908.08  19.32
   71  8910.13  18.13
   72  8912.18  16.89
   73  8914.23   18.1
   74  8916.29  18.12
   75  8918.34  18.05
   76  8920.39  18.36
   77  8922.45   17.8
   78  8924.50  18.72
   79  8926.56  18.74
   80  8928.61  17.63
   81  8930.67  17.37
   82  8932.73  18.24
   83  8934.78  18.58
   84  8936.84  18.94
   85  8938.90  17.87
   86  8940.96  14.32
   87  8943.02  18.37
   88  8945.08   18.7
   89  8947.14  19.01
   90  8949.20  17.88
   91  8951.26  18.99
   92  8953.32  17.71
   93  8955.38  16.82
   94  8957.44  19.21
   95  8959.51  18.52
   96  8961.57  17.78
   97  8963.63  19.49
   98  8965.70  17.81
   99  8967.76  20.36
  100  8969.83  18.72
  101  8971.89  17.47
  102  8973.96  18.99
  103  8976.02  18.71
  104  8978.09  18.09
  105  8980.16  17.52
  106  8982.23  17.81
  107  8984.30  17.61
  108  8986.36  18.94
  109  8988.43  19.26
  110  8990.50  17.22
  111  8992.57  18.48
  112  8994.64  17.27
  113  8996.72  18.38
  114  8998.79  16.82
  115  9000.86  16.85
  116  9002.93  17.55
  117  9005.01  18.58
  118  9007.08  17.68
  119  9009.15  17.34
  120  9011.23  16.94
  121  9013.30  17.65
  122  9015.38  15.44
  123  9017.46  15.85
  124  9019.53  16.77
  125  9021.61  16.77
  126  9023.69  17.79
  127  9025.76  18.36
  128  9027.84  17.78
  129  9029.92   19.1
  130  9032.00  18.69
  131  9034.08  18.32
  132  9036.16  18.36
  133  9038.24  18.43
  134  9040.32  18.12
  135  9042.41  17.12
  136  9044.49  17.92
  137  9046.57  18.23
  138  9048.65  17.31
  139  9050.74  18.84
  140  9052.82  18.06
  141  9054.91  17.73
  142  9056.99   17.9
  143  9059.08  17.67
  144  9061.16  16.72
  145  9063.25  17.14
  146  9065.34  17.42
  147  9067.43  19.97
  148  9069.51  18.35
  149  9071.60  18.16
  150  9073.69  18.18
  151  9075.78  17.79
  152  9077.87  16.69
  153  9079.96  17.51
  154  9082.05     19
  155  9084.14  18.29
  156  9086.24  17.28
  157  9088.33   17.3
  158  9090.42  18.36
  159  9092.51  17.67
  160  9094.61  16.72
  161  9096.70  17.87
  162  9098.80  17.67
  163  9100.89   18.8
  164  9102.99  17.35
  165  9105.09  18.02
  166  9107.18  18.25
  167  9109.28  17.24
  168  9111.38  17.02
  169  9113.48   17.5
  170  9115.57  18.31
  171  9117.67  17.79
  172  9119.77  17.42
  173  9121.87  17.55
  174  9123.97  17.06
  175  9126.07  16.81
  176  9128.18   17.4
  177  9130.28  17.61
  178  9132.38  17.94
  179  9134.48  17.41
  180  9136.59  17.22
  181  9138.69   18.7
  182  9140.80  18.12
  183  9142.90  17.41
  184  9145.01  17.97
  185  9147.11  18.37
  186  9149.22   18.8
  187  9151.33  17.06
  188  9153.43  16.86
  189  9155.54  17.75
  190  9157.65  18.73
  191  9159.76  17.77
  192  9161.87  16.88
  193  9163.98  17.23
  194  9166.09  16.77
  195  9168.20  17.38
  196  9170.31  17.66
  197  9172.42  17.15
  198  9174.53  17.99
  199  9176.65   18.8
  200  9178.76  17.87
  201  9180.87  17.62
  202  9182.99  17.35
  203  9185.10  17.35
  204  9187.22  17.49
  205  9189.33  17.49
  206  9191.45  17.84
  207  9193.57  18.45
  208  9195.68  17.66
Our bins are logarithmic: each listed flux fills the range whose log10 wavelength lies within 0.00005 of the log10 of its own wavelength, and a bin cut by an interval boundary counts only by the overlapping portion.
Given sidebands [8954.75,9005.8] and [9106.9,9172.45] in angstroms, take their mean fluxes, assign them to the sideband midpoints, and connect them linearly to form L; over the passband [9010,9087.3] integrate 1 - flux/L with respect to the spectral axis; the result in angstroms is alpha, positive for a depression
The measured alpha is 0.7 angstroms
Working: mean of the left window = 18.2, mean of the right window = 17.6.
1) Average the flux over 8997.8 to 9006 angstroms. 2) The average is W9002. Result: 17.4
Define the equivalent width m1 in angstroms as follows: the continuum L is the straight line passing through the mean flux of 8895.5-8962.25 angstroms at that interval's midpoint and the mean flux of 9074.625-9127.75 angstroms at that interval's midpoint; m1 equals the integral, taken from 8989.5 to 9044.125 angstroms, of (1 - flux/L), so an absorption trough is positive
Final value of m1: 0.8 angstroms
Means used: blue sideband 18.1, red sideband 17.6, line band 17.6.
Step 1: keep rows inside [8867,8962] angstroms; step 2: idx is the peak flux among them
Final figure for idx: 19.32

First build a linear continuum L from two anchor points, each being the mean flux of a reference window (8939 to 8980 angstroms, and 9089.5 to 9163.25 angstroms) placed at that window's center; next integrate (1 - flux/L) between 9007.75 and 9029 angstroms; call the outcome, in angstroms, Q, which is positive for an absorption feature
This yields 1.1 angstroms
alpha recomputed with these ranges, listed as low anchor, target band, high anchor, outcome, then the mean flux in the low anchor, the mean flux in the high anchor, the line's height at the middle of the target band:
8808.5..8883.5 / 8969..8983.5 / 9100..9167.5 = -0.2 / 18.2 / 17.7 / 18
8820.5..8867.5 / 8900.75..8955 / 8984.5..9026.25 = -1.0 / 18.1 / 17.5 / 17.8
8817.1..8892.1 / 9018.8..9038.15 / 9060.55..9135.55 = -0.2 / 18.2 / 17.7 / 17.9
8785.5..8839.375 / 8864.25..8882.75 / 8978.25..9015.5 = 0.2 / 18.5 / 17.7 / 18.2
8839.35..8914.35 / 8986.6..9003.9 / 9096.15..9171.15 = 0.2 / 18.2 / 17.7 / 18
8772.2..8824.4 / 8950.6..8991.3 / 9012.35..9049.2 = -0.9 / 18.7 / 17.7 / 17.9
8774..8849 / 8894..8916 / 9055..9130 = 0.1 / 18.6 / 17.7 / 18.3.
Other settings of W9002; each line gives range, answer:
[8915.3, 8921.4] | 18.2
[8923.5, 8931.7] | 18.1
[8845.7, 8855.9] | 18.6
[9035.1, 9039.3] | 18.4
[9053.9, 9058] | 17.8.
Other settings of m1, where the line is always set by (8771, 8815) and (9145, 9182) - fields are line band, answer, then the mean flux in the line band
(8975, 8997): 0.1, 18.1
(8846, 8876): 1.1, 17.9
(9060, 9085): 0.0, 17.9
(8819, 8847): 0.4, 18.4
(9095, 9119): 0.1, 17.8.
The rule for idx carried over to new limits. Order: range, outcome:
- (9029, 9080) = 19.97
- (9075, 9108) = 19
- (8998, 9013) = 18.58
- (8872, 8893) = 19.11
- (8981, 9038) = 19.26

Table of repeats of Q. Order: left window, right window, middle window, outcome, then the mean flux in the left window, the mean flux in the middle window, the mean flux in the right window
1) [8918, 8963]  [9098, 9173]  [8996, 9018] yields 0.90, 18.1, 17.2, 17.6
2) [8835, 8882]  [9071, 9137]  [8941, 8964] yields -0.34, 18.1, 18.2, 17.7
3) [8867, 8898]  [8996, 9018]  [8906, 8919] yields -0.03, 18.3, 18.1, 17.2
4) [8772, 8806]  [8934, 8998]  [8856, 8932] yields 1.39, 18.7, 18.1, 18.2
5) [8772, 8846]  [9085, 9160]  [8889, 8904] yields -0.01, 18.6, 18.4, 17.7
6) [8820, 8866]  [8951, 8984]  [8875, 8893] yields -0.27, 18.2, 18.5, 18.3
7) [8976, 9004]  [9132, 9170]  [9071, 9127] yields 0.16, 17.9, 17.7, 17.7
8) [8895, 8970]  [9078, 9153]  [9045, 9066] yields 0.20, 18.2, 17.7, 17.7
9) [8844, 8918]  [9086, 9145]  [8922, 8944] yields 0.21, 18.2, 17.9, 17.6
